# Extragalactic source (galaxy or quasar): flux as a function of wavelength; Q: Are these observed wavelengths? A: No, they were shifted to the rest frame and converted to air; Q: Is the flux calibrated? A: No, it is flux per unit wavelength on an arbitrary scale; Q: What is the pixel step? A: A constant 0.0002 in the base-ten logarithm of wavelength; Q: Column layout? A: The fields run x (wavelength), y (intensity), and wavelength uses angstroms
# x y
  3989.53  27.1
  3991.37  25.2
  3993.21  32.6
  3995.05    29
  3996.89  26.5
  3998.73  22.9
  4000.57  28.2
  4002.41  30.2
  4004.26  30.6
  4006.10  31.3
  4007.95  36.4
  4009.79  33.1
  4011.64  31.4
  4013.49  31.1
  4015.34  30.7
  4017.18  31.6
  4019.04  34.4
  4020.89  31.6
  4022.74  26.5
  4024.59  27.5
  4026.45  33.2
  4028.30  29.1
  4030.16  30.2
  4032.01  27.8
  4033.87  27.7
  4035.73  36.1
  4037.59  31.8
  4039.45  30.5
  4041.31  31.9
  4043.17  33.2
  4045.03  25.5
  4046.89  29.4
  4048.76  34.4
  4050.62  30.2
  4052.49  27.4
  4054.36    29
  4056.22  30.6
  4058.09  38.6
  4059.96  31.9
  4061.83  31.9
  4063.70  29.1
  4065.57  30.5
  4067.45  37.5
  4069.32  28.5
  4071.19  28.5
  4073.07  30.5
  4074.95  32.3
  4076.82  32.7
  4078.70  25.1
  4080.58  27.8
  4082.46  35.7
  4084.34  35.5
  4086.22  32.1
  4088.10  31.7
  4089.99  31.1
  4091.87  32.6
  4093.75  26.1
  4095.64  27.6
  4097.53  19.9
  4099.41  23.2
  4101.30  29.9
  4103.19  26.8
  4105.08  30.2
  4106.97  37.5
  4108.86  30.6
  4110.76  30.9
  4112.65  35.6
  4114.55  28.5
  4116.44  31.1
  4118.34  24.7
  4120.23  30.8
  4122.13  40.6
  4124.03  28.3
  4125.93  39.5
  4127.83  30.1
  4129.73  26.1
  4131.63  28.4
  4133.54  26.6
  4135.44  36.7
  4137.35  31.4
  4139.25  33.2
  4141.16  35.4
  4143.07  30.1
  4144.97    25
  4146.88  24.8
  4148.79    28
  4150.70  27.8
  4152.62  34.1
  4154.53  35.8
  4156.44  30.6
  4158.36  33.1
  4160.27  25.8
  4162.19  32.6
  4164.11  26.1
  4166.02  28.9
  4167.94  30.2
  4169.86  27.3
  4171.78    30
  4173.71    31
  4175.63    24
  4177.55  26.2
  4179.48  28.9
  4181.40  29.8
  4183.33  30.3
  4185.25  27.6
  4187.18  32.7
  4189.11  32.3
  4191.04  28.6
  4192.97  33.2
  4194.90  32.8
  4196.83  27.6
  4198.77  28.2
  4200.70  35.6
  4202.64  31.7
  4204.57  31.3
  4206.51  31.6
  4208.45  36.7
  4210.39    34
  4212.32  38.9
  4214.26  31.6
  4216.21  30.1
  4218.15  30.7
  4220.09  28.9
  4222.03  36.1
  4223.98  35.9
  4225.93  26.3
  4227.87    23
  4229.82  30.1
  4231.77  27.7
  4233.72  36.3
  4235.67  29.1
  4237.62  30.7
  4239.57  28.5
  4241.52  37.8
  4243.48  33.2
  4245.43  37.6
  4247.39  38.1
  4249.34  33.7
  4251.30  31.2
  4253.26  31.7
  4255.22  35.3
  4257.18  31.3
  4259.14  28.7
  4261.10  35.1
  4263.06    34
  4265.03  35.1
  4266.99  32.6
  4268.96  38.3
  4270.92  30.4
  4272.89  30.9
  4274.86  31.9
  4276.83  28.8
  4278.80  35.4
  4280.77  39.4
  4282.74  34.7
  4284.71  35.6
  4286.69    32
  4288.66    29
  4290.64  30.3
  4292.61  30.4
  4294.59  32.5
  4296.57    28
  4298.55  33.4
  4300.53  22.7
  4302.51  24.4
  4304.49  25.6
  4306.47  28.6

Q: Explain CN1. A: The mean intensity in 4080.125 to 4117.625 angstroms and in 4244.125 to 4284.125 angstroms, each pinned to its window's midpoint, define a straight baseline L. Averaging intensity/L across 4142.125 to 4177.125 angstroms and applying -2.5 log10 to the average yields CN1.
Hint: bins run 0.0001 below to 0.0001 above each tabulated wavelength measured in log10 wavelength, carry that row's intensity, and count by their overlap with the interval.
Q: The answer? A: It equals 0.08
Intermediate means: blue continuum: 30.2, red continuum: 33.7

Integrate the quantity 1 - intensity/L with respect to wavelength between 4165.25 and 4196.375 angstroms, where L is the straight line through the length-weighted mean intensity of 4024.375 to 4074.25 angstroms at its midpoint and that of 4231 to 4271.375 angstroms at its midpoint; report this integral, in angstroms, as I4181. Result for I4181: 2.7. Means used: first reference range 30.9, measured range 29.6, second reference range 33.2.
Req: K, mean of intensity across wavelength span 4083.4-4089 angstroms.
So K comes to 33.1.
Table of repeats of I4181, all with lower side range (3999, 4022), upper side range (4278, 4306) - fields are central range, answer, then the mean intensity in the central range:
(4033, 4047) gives 0.23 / 30.9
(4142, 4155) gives 0.82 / 29.2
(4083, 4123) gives 1.13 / 30.4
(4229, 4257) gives -1.74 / 32.9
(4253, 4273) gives -1.45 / 33.2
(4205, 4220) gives -0.96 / 33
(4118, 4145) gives -0.25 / 31.5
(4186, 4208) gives -0.31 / 31.5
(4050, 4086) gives 0.07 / 31.3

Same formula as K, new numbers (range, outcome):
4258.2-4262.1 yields 32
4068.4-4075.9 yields 30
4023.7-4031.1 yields 30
